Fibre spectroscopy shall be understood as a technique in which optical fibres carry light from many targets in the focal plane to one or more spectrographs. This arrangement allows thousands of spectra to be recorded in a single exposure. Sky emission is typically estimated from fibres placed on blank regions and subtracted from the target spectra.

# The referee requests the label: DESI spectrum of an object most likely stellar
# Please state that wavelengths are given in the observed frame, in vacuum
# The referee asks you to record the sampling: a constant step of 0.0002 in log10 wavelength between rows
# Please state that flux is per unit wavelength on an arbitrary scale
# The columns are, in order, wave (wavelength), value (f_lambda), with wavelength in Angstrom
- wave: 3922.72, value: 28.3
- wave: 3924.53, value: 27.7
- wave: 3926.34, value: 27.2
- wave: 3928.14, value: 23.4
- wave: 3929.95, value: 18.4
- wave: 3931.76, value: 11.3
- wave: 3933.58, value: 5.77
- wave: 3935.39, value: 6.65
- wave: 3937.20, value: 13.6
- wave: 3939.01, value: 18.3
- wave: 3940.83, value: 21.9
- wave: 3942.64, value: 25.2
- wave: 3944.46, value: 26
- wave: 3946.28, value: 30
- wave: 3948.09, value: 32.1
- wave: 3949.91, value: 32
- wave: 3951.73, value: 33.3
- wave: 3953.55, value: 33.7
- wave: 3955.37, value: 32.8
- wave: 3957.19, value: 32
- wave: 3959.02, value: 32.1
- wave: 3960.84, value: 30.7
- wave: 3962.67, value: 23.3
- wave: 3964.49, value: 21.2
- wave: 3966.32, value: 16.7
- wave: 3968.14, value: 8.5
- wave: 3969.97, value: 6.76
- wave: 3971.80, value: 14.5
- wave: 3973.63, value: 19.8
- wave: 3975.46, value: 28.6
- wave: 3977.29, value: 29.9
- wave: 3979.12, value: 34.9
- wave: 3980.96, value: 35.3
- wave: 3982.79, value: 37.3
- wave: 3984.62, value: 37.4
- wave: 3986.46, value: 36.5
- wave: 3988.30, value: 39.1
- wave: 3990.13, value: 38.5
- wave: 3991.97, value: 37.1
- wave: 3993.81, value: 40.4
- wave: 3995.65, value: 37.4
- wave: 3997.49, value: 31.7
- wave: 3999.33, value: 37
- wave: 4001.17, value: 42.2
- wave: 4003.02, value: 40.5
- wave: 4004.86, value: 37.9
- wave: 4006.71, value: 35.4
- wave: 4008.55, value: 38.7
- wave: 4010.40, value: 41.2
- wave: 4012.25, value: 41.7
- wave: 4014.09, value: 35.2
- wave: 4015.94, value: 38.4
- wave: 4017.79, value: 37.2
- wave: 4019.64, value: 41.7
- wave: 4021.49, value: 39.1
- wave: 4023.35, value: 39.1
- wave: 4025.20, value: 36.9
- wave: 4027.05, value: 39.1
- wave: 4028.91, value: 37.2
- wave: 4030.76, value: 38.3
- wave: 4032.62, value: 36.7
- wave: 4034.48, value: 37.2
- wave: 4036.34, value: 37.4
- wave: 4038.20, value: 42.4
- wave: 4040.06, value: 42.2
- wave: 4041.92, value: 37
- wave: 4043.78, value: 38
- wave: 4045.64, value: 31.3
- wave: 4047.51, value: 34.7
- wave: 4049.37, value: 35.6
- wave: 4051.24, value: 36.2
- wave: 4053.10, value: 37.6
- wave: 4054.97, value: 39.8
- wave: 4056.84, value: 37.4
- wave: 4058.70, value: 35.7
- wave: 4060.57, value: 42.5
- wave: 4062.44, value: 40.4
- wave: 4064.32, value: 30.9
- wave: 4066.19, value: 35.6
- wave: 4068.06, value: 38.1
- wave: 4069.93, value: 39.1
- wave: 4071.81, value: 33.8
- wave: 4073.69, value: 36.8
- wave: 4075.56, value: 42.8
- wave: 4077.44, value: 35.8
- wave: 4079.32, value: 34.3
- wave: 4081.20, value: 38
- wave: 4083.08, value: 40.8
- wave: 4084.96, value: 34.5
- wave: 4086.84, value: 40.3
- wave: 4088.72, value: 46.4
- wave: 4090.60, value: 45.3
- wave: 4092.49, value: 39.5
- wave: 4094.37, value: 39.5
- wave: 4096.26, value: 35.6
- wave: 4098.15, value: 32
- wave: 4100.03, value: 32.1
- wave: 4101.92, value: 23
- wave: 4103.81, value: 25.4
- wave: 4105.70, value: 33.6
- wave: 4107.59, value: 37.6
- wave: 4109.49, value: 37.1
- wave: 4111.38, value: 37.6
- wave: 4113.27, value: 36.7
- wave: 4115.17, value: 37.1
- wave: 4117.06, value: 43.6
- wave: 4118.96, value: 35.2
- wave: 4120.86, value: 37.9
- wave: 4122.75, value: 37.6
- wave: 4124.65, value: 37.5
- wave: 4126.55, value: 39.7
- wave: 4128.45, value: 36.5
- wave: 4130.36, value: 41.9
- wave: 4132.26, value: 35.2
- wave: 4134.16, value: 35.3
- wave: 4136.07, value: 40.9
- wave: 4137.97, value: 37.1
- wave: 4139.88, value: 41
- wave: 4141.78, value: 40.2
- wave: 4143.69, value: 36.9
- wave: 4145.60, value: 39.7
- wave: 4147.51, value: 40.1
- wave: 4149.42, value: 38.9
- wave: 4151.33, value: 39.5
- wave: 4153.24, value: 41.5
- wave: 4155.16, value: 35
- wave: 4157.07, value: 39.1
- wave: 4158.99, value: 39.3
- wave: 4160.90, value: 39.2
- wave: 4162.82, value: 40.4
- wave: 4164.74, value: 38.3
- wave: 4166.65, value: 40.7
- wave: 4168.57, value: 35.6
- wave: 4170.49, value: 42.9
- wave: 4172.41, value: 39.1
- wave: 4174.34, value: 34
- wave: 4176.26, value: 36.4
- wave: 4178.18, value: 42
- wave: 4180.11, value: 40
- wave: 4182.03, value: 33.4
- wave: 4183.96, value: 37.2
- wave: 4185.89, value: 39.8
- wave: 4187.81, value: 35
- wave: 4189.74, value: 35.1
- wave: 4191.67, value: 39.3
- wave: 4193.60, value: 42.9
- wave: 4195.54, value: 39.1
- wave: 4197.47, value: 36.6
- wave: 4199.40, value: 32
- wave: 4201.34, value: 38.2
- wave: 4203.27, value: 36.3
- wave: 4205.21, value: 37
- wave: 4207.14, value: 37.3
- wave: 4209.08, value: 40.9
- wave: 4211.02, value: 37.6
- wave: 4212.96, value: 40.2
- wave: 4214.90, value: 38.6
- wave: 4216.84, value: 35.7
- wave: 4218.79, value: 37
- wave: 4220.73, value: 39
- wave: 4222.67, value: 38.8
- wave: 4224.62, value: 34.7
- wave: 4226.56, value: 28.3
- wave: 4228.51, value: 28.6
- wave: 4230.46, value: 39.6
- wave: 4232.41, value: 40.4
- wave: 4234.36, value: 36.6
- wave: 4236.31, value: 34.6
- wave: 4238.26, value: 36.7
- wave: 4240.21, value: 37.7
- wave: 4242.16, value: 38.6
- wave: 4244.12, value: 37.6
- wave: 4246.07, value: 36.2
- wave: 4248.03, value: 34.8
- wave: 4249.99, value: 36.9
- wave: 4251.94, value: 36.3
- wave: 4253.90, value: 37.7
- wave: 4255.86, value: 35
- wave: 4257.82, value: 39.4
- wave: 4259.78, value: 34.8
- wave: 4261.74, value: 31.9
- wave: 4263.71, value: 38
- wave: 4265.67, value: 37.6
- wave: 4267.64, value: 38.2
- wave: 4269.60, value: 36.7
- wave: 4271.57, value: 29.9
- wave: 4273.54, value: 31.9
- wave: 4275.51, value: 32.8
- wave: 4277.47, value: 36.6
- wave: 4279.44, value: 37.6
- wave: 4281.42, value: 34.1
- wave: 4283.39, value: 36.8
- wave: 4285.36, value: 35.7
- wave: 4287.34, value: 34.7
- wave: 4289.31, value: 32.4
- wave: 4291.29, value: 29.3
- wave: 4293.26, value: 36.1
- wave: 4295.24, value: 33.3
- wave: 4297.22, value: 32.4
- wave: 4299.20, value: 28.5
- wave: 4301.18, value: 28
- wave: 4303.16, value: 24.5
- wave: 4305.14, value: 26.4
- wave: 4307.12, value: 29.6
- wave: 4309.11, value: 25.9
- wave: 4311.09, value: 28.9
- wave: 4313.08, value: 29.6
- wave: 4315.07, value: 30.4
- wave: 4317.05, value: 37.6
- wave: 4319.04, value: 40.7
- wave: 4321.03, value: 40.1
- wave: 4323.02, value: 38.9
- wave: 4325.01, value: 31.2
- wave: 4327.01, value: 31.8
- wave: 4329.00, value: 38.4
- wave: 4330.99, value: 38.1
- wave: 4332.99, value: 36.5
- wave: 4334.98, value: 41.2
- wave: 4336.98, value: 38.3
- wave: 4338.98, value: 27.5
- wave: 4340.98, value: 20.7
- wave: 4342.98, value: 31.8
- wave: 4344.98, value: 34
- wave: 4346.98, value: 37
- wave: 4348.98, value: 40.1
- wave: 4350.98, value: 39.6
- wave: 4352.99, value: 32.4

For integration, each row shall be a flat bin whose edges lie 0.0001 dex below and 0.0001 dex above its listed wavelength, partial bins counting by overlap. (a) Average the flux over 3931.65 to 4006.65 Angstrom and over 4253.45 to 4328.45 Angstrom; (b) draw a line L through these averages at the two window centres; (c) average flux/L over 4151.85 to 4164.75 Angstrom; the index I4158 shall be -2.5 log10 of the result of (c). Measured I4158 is -0.24 mag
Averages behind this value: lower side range 28.3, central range 39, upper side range 33.5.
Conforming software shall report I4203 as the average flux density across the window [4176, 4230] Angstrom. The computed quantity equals 37.1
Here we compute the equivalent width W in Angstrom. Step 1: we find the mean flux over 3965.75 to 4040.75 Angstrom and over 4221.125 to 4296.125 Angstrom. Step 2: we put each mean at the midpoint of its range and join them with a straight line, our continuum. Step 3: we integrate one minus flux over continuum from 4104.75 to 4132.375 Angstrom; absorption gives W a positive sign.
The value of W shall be -2.1 Angstrom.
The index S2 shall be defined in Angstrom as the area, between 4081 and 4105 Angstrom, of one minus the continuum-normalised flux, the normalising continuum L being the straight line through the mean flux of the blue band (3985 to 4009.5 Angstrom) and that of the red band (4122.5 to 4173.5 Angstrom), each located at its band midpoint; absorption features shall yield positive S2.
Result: 1.39 Angstrom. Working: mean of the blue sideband 37.9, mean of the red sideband 38.9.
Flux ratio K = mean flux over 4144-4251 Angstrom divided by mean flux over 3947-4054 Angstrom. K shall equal 1.10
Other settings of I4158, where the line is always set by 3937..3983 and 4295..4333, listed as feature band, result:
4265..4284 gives -0.11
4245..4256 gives -0.16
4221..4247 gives -0.17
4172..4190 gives -0.24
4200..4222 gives -0.24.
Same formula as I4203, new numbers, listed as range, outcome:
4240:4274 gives 36.1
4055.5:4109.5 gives 36.7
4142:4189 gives 38.5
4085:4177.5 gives 37.8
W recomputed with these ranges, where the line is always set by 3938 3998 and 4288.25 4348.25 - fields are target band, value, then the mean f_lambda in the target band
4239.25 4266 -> -3.9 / 36.6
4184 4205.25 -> -4.1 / 37.4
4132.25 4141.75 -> -2.4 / 38.4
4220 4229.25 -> -0.6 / 33.9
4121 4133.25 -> -3.0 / 38.1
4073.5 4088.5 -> -4.1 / 38.4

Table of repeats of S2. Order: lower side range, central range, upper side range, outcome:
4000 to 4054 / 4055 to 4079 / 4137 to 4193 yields 0.52 Angstrom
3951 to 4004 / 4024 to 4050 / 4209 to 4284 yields -4.54 Angstrom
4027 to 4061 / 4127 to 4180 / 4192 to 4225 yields -1.46 Angstrom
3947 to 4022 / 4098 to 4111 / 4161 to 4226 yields 1.41 Angstrom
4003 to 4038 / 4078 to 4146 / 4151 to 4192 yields 1.87 Angstrom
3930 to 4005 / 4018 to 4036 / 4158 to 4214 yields -4.48 Angstrom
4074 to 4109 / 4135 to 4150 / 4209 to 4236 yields -1.14 Angstrom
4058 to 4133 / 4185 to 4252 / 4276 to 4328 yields -4.82 Angstrom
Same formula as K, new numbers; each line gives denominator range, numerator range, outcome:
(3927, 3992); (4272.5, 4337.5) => 1.31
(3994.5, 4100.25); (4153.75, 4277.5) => 0.98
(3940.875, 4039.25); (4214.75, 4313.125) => 1.03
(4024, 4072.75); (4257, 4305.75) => 0.90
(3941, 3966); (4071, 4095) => 1.35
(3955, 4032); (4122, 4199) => 1.15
